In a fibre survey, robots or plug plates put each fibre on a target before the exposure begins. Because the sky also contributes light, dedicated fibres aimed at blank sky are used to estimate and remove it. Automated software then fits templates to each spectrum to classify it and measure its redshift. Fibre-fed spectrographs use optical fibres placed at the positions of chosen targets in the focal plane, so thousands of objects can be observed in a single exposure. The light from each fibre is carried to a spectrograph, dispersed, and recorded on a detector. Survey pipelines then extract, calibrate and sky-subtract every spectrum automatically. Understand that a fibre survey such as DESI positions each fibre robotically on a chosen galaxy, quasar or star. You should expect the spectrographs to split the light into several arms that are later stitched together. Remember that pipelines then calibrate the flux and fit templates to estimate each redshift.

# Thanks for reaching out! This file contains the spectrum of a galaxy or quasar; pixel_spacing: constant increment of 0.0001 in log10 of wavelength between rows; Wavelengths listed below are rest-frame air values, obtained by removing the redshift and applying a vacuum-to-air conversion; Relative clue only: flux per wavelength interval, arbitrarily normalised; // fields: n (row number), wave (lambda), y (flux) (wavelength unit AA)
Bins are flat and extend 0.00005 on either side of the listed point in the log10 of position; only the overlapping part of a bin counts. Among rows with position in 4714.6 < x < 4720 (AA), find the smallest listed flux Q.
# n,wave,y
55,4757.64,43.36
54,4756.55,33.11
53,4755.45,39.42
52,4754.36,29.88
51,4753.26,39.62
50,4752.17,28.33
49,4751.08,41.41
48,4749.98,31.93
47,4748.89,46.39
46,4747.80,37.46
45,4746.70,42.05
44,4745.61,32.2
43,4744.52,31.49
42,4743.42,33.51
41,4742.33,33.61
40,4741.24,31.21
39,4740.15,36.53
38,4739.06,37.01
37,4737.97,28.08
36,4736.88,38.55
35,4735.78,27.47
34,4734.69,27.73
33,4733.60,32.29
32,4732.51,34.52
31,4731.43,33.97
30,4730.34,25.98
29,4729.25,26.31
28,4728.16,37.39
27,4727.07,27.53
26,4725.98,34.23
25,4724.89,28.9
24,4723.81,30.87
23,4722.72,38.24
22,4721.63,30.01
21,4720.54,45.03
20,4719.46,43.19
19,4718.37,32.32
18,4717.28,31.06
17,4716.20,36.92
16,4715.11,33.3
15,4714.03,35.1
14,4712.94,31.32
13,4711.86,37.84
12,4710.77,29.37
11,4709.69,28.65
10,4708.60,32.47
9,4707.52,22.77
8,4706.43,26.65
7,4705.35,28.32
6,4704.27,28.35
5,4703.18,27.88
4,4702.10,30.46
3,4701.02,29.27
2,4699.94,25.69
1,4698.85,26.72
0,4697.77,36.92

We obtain 31.06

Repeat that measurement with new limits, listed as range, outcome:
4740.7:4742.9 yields 31.21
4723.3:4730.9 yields 25.98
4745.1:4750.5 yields 31.93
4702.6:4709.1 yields 22.77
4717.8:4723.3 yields 30.01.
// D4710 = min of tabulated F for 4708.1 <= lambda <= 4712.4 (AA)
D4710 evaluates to 28.65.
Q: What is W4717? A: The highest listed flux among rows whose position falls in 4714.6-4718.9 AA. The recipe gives 36.92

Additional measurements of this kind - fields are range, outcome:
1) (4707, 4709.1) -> 32.47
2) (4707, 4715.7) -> 37.84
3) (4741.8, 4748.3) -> 42.05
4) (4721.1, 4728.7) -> 38.24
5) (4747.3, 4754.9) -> 46.39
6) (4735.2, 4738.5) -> 38.55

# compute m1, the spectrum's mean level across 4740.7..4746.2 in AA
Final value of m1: 32.5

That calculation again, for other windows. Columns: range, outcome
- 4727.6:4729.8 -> 31.8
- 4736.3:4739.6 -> 34.4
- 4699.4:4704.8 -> 28.3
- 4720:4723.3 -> 37.6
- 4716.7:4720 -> 35.6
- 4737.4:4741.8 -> 33.3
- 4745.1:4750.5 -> 38.1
